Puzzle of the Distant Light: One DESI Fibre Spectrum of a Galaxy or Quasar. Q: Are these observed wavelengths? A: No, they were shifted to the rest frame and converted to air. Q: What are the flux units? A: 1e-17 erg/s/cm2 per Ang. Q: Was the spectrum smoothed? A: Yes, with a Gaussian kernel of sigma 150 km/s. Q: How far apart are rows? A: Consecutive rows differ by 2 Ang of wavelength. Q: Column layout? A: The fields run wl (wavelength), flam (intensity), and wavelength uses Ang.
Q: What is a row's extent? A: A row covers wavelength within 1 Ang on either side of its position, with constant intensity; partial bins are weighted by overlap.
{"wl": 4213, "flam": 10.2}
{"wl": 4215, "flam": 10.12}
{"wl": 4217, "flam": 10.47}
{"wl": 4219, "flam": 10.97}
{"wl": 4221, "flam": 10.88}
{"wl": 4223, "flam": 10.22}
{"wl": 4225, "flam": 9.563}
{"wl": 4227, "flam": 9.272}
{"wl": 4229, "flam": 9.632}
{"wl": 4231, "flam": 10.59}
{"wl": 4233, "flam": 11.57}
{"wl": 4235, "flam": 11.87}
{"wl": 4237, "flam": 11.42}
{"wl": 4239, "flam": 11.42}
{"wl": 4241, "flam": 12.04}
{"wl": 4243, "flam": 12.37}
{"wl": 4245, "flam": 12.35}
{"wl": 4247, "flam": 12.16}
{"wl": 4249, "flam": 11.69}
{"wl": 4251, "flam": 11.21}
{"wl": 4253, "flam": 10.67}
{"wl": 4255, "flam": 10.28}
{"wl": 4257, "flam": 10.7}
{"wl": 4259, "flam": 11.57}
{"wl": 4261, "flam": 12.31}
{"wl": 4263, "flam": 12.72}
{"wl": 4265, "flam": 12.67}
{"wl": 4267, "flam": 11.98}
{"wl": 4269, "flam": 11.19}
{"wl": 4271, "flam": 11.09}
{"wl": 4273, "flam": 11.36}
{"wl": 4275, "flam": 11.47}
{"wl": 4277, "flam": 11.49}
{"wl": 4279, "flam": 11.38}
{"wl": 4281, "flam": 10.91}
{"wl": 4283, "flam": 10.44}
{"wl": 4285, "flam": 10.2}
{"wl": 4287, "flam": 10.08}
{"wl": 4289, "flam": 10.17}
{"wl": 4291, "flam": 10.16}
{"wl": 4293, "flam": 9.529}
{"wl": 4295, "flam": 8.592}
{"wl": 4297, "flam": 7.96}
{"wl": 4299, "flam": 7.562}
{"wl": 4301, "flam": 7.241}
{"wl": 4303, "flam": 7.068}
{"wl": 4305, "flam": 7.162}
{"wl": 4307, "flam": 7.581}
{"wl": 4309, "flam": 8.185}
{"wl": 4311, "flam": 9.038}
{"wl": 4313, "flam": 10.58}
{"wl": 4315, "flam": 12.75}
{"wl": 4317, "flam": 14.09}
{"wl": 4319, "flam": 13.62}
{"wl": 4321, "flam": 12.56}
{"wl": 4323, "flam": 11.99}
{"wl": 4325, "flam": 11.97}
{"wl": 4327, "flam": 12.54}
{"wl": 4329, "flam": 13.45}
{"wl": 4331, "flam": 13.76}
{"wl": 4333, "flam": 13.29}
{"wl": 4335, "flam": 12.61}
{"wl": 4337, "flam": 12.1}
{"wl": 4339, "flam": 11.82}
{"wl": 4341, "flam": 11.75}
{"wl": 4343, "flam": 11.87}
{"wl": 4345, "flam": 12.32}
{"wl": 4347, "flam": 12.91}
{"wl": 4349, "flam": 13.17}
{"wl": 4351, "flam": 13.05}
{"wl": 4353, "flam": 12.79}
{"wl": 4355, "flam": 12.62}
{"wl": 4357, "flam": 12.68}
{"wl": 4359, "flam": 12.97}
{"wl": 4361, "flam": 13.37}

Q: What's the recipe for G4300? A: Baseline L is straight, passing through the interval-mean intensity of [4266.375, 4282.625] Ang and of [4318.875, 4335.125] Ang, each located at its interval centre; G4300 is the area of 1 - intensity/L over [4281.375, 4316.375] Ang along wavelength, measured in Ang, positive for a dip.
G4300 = 8.3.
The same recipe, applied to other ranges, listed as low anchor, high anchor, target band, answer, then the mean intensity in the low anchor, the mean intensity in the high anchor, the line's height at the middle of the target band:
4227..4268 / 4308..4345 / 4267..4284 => 0.73 Ang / 11.5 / 12.1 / 11.7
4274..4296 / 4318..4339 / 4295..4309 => 4.63 Ang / 10.4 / 12.7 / 11.3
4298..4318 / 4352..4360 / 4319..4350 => -4.16 Ang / 9.13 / 12.8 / 11.1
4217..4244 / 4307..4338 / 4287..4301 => 3.26 Ang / 10.9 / 12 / 11.7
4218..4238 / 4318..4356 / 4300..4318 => 4.21 Ang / 10.6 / 12.6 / 12.1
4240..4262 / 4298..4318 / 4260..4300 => -1.14 Ang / 11.6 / 9.13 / 10.3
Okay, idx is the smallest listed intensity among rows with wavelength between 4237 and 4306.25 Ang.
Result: 7.068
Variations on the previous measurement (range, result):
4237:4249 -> 11.42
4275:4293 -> 9.529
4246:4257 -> 10.28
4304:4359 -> 7.162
